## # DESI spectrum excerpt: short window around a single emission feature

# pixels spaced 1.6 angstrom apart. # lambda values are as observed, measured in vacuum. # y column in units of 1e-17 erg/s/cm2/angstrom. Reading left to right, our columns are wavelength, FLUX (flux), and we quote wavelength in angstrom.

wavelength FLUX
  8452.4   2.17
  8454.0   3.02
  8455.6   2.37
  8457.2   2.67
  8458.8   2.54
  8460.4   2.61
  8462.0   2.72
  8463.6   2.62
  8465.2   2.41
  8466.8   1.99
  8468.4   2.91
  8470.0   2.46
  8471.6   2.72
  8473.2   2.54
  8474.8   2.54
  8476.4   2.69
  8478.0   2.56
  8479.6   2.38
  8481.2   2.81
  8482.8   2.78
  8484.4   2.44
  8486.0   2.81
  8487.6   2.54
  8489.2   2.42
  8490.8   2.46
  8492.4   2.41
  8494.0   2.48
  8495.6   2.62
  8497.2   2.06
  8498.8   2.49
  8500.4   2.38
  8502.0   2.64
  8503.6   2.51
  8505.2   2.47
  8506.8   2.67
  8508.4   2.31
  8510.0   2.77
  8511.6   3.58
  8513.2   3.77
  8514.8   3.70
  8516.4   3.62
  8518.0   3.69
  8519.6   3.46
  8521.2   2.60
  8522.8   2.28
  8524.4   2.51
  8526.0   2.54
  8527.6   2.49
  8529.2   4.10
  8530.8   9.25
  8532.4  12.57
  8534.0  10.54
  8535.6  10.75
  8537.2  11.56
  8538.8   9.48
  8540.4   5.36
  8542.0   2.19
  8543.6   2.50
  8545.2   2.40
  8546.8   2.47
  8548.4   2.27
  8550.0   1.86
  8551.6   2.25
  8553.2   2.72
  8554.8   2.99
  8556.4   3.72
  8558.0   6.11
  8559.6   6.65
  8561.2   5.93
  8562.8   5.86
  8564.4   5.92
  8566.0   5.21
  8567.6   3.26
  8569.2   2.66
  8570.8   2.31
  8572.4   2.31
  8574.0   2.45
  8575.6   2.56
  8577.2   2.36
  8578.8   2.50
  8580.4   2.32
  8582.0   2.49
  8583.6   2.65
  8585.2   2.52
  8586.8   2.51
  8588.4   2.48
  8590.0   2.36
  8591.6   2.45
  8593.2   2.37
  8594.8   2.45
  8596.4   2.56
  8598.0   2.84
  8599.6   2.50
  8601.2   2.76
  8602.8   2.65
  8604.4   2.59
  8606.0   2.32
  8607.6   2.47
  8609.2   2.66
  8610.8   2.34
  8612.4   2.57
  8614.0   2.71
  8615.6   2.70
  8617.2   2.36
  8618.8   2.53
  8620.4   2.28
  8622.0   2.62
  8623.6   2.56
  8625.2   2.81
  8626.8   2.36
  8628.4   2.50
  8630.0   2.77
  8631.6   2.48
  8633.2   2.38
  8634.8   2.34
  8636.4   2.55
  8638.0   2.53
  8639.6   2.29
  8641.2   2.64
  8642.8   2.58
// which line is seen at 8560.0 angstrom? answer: [N II]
